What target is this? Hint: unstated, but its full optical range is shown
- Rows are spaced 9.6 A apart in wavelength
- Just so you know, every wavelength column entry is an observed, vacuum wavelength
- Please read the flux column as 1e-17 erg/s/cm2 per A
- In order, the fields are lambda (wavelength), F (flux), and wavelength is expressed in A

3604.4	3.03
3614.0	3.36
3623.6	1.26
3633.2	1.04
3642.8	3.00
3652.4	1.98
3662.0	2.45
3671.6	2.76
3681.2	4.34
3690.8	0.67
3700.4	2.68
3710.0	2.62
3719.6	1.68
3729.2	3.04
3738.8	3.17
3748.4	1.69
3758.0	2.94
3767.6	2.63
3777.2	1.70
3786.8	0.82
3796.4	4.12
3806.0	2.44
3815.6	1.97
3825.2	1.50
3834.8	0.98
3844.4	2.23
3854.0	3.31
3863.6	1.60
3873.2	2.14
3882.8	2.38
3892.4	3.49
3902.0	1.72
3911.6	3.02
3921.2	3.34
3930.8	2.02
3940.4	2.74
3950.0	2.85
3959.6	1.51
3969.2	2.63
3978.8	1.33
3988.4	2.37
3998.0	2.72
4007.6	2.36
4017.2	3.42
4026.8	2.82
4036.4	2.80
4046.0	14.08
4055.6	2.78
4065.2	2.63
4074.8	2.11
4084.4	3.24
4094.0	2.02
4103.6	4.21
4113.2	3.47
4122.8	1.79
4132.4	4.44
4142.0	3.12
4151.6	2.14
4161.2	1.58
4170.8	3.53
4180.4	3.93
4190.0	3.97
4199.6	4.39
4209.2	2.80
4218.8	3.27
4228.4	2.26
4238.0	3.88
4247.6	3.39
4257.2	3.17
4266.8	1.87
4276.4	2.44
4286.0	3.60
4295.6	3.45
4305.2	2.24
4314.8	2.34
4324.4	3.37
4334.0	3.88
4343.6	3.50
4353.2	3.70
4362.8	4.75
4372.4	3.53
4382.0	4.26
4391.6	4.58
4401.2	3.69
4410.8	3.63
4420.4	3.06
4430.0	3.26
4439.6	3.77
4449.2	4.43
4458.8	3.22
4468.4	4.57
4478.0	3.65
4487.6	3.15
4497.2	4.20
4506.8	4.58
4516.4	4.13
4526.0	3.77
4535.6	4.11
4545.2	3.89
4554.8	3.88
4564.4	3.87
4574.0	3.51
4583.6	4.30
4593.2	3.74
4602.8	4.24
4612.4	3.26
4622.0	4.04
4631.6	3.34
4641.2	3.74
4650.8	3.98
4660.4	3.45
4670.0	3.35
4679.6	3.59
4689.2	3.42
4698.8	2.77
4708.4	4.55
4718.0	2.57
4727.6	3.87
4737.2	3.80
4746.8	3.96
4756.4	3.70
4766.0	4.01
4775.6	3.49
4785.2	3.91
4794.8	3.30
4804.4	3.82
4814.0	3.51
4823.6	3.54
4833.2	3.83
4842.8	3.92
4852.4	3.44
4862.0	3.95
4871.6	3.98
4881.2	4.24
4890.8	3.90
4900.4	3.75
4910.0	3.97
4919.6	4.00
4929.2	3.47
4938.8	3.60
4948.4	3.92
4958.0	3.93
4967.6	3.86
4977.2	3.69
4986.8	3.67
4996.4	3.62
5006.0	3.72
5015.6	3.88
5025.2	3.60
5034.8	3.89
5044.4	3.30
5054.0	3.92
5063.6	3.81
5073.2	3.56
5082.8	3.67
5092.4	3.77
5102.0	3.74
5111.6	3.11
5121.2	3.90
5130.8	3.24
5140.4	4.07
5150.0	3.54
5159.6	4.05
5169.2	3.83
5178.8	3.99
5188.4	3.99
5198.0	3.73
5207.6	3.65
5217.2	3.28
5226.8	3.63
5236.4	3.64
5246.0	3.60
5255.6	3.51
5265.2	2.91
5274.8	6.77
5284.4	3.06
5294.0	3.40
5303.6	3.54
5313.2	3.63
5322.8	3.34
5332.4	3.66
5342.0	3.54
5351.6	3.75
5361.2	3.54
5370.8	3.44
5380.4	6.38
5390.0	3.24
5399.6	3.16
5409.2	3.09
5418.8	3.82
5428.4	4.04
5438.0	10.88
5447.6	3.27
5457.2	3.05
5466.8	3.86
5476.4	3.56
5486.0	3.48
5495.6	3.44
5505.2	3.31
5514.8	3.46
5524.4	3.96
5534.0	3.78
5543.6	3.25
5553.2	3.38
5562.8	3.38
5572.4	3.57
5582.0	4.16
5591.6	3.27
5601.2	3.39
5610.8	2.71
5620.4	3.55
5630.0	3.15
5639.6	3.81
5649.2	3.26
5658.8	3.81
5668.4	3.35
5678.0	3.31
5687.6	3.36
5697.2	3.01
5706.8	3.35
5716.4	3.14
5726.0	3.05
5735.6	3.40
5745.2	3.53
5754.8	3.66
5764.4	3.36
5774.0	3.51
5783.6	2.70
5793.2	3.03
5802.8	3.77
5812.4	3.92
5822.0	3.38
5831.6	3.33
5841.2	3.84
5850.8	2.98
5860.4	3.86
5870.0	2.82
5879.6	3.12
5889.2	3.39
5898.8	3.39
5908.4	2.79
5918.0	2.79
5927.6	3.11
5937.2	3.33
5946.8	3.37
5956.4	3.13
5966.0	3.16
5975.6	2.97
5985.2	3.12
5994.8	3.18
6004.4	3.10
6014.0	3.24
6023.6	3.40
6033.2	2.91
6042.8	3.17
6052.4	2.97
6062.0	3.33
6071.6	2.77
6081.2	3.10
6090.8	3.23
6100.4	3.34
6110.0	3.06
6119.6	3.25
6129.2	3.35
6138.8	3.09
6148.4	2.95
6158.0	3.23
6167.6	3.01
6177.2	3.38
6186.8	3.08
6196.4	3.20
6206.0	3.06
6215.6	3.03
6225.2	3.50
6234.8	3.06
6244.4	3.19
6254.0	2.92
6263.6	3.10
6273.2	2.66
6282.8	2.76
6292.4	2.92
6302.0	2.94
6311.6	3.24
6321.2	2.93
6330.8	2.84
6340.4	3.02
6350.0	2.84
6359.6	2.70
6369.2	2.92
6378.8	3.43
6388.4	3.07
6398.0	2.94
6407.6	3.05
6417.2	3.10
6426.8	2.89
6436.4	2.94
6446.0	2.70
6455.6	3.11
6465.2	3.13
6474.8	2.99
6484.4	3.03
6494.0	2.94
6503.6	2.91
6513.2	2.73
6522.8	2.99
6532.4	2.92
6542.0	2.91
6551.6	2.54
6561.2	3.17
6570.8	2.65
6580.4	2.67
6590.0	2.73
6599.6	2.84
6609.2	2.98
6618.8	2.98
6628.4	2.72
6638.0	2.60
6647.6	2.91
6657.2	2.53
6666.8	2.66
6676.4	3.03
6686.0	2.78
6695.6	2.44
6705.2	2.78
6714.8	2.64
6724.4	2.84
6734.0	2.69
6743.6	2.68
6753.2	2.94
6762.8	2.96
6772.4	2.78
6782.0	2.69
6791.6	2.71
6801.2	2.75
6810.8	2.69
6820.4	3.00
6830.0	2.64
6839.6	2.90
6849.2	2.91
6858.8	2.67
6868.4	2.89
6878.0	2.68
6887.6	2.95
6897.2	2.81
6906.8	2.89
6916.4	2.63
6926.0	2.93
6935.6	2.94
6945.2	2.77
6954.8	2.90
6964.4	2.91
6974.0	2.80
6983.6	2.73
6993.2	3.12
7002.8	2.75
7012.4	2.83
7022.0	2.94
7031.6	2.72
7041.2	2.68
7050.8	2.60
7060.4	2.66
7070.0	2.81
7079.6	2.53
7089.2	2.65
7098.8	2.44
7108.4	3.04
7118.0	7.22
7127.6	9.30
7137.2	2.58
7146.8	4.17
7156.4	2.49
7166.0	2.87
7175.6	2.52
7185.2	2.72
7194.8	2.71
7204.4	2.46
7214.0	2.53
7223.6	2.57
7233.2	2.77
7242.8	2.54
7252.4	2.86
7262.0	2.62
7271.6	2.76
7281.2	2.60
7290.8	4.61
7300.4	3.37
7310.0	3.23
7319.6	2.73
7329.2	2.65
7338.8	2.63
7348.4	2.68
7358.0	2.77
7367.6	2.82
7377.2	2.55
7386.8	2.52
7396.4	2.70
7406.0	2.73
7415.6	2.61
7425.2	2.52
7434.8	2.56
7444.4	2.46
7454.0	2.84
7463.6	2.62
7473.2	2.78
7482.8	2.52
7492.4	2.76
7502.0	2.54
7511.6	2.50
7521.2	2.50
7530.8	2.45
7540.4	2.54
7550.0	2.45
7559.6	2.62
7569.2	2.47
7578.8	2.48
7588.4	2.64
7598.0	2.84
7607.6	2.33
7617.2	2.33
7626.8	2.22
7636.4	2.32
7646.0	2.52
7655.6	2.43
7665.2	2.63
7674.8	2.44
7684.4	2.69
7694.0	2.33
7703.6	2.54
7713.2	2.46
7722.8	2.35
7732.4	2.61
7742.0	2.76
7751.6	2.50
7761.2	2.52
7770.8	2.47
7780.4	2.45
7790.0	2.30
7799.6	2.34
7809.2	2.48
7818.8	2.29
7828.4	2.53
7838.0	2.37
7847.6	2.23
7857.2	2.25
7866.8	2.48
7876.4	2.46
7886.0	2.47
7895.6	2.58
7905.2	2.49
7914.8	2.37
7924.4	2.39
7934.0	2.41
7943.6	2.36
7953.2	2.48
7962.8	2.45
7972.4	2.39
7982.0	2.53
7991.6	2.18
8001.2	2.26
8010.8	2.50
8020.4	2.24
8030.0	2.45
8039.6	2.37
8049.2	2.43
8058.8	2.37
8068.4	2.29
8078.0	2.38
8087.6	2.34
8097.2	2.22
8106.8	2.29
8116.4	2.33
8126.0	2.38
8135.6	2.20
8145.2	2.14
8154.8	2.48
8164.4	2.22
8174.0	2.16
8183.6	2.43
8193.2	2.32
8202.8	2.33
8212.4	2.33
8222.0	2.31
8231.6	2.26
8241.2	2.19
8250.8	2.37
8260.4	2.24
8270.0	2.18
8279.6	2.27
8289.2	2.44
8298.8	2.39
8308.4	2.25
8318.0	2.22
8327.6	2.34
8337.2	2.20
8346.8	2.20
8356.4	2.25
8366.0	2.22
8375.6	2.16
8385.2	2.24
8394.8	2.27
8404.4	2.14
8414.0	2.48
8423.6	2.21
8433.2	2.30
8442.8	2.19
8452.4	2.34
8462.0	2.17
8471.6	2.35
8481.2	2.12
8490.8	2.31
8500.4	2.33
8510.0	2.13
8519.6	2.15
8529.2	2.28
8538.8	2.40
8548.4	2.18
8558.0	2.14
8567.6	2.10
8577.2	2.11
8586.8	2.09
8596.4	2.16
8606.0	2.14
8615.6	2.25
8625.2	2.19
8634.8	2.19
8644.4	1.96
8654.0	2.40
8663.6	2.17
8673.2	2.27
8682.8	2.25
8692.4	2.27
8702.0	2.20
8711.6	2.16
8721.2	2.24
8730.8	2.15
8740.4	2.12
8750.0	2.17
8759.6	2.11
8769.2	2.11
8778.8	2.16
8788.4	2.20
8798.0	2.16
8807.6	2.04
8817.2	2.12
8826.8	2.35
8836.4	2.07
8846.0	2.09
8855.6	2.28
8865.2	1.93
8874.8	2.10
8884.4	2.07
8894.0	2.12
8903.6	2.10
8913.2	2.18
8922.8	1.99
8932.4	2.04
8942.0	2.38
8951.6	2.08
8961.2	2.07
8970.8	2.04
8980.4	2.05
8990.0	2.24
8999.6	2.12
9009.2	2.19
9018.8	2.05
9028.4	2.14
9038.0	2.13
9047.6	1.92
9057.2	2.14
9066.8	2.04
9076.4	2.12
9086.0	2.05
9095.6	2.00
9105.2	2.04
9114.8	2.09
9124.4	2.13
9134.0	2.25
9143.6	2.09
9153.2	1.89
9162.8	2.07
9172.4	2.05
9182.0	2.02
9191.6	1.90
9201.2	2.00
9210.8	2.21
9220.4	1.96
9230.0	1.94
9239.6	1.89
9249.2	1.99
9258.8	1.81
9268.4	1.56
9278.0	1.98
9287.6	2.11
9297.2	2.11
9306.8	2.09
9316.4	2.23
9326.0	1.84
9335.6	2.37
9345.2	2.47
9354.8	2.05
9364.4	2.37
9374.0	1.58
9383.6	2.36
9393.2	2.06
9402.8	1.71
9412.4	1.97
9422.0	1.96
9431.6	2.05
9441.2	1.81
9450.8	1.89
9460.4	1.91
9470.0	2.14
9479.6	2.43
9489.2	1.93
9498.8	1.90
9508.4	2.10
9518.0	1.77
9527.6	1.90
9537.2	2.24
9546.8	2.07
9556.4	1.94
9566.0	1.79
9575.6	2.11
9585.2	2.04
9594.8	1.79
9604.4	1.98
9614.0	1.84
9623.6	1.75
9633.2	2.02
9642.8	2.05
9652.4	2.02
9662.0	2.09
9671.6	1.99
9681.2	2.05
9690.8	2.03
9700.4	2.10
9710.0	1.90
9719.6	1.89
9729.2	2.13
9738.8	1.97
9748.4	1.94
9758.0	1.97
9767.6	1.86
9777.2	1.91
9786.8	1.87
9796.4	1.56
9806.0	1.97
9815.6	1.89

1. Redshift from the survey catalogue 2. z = 0.09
